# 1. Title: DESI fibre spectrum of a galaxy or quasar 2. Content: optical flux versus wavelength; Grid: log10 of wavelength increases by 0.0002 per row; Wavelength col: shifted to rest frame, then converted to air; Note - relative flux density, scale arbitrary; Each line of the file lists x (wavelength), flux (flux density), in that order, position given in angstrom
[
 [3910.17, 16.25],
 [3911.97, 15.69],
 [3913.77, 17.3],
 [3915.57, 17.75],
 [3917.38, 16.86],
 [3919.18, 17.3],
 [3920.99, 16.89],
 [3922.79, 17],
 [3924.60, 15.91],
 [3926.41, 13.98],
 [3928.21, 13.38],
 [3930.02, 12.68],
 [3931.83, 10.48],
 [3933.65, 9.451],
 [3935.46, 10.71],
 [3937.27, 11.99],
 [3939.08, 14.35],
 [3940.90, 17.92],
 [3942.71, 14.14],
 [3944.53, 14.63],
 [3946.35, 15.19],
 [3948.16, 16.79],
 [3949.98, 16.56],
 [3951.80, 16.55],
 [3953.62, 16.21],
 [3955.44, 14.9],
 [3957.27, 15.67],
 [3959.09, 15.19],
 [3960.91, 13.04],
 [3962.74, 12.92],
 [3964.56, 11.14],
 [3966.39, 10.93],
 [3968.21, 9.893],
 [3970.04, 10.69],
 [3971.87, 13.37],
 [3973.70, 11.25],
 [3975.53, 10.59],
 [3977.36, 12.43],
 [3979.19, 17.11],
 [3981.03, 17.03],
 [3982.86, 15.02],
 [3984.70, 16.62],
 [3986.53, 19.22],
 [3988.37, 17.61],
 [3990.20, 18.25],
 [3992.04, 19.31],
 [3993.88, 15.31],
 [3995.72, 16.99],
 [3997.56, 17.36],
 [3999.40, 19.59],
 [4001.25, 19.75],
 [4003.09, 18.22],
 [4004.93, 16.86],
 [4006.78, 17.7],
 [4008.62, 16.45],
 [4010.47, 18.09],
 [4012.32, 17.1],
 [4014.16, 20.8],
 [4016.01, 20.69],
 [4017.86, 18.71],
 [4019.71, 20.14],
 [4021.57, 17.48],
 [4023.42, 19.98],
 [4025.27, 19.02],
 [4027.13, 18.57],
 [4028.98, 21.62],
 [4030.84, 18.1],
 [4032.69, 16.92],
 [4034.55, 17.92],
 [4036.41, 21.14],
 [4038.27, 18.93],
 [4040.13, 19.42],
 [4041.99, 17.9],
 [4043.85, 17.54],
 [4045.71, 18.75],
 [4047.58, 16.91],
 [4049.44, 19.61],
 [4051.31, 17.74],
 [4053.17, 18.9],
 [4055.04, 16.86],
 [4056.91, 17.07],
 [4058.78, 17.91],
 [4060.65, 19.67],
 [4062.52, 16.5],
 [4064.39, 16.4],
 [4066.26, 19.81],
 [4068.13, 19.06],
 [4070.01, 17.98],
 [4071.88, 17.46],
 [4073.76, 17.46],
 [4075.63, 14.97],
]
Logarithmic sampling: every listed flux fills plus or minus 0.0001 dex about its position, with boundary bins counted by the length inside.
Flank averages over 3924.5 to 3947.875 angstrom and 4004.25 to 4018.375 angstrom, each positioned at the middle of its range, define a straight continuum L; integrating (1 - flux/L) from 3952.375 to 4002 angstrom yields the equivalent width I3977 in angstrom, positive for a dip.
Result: 3.3 angstrom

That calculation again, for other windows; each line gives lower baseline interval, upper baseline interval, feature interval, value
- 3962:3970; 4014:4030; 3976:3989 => -2.42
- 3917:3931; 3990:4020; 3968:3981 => 3.45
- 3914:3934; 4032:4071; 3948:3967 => 1.53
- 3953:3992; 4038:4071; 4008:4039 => -4.15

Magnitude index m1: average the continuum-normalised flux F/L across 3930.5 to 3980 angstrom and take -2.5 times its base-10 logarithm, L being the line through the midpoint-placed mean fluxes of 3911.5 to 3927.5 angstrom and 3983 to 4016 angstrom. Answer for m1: 0.262 mag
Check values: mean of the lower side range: 16.5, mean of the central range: 13.5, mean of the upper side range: 18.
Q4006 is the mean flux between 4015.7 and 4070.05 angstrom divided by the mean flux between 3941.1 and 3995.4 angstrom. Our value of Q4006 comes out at 1.25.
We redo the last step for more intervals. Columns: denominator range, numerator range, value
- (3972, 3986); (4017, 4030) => 1.35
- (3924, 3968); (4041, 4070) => 1.30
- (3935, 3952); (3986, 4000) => 1.20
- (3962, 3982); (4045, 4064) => 1.44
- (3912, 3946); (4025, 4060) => 1.26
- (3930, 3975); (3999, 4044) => 1.39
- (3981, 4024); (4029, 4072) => 1.01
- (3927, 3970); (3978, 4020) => 1.32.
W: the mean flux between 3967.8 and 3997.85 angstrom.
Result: 15.2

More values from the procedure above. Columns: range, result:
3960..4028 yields 16.4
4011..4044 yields 19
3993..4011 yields 17.6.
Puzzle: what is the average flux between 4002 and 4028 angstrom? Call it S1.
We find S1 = 18.6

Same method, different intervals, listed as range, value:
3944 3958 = 15.8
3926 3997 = 14.4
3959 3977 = 11.8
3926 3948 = 13.4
